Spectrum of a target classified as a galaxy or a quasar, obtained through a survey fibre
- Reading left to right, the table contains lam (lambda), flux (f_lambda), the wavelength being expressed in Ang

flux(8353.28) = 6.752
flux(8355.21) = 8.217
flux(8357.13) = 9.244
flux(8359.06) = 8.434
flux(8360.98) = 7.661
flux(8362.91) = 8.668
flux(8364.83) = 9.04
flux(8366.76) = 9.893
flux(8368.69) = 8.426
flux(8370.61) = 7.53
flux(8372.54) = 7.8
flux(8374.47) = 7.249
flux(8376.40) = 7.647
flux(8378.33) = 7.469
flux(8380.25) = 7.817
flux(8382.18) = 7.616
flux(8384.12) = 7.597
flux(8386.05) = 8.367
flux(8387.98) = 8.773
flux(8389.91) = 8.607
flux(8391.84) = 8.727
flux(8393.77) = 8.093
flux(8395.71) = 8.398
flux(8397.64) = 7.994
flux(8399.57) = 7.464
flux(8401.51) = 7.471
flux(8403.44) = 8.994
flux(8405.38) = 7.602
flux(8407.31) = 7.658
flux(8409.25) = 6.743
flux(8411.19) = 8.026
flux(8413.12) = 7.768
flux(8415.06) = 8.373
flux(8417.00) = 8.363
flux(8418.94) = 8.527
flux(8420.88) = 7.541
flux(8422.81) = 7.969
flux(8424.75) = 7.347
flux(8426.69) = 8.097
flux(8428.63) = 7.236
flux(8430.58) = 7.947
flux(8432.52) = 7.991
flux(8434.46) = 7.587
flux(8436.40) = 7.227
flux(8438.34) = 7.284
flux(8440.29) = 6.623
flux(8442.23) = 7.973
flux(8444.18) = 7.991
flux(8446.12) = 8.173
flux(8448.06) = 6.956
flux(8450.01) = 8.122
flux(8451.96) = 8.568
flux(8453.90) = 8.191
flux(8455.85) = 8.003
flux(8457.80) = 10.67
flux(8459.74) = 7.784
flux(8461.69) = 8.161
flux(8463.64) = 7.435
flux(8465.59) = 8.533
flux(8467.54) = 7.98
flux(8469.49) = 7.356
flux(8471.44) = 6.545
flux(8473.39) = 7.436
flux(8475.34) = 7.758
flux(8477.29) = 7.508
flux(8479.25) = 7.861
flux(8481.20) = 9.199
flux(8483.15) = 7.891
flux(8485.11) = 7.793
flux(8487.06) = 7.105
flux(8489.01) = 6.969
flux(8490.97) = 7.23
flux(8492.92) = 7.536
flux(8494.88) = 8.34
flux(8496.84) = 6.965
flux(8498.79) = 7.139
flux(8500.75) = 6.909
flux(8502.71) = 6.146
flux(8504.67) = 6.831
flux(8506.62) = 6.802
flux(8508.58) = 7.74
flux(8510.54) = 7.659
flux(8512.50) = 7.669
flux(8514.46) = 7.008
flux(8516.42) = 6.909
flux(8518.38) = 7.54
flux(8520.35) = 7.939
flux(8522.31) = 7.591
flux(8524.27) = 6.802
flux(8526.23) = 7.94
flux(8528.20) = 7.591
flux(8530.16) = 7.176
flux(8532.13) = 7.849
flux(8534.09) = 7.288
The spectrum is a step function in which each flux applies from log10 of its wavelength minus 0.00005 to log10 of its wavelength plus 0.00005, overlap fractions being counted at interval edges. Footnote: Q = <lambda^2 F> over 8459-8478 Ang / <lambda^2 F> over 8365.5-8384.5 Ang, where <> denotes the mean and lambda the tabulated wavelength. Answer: 1.0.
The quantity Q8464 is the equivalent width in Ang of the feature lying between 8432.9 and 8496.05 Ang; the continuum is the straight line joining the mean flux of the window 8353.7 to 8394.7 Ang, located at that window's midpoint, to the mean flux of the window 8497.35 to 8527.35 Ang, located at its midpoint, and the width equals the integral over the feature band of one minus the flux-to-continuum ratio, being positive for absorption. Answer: -1.9 Ang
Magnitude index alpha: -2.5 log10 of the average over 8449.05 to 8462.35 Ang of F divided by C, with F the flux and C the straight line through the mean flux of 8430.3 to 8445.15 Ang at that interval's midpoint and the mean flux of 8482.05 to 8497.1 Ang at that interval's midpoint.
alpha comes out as -0.13 mag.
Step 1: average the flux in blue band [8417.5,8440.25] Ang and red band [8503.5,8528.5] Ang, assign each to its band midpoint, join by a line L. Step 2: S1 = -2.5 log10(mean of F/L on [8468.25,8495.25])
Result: -0.02 mag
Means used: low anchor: 7.67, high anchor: 7.37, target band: 7.6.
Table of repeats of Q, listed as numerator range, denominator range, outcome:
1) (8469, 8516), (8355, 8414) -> 0.94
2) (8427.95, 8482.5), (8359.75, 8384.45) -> 1.00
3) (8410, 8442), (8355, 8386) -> 0.96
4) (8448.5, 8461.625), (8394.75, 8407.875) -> 1.08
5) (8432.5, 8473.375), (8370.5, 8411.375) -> 1.01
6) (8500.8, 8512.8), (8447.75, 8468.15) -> 0.87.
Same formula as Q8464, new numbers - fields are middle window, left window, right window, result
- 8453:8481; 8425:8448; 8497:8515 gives -2.23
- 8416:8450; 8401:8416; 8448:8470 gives 1.31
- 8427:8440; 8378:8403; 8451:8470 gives 1.08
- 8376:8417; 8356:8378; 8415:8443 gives 0.23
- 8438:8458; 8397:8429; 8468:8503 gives -0.83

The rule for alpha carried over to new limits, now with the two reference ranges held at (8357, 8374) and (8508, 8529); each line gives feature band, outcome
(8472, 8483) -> -0.02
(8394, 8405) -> 0.03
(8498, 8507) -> 0.13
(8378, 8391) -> 0.03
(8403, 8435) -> 0.03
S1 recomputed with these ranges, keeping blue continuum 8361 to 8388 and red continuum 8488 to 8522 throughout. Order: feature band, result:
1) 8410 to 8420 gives -0.05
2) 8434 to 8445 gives 0.04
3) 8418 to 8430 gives 0.00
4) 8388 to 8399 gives -0.05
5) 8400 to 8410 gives 0.03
